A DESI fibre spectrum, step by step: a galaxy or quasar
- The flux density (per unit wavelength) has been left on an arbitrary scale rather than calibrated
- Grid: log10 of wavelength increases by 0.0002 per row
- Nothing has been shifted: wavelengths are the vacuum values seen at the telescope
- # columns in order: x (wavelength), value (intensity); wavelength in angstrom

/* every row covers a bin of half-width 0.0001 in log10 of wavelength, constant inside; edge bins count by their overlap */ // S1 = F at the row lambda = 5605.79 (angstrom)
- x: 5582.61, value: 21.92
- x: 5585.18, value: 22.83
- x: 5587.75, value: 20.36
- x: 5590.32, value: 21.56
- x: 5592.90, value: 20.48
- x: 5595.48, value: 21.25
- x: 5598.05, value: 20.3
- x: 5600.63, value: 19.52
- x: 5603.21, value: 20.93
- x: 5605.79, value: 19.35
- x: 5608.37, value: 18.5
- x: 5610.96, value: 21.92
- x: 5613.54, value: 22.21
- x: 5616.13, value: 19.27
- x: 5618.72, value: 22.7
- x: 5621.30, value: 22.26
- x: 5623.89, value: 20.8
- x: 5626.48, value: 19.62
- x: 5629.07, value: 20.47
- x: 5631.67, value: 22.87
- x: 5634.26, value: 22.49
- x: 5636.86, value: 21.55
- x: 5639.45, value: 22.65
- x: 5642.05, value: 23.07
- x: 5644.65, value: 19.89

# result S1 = 19.35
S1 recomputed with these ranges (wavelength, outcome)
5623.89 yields 20.8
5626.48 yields 19.62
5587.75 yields 20.36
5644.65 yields 19.89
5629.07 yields 20.47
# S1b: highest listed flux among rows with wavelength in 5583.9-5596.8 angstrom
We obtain 22.83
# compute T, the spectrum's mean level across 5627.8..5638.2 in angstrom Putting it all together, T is 21.8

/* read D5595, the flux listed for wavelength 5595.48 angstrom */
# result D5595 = 21.25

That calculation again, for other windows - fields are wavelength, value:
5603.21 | 20.93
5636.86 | 21.55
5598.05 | 20.3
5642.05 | 23.07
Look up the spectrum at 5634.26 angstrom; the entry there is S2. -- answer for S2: 22.49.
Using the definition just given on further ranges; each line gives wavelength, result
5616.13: 19.27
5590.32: 21.56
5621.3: 22.26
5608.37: 18.5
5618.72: 22.7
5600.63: 19.52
